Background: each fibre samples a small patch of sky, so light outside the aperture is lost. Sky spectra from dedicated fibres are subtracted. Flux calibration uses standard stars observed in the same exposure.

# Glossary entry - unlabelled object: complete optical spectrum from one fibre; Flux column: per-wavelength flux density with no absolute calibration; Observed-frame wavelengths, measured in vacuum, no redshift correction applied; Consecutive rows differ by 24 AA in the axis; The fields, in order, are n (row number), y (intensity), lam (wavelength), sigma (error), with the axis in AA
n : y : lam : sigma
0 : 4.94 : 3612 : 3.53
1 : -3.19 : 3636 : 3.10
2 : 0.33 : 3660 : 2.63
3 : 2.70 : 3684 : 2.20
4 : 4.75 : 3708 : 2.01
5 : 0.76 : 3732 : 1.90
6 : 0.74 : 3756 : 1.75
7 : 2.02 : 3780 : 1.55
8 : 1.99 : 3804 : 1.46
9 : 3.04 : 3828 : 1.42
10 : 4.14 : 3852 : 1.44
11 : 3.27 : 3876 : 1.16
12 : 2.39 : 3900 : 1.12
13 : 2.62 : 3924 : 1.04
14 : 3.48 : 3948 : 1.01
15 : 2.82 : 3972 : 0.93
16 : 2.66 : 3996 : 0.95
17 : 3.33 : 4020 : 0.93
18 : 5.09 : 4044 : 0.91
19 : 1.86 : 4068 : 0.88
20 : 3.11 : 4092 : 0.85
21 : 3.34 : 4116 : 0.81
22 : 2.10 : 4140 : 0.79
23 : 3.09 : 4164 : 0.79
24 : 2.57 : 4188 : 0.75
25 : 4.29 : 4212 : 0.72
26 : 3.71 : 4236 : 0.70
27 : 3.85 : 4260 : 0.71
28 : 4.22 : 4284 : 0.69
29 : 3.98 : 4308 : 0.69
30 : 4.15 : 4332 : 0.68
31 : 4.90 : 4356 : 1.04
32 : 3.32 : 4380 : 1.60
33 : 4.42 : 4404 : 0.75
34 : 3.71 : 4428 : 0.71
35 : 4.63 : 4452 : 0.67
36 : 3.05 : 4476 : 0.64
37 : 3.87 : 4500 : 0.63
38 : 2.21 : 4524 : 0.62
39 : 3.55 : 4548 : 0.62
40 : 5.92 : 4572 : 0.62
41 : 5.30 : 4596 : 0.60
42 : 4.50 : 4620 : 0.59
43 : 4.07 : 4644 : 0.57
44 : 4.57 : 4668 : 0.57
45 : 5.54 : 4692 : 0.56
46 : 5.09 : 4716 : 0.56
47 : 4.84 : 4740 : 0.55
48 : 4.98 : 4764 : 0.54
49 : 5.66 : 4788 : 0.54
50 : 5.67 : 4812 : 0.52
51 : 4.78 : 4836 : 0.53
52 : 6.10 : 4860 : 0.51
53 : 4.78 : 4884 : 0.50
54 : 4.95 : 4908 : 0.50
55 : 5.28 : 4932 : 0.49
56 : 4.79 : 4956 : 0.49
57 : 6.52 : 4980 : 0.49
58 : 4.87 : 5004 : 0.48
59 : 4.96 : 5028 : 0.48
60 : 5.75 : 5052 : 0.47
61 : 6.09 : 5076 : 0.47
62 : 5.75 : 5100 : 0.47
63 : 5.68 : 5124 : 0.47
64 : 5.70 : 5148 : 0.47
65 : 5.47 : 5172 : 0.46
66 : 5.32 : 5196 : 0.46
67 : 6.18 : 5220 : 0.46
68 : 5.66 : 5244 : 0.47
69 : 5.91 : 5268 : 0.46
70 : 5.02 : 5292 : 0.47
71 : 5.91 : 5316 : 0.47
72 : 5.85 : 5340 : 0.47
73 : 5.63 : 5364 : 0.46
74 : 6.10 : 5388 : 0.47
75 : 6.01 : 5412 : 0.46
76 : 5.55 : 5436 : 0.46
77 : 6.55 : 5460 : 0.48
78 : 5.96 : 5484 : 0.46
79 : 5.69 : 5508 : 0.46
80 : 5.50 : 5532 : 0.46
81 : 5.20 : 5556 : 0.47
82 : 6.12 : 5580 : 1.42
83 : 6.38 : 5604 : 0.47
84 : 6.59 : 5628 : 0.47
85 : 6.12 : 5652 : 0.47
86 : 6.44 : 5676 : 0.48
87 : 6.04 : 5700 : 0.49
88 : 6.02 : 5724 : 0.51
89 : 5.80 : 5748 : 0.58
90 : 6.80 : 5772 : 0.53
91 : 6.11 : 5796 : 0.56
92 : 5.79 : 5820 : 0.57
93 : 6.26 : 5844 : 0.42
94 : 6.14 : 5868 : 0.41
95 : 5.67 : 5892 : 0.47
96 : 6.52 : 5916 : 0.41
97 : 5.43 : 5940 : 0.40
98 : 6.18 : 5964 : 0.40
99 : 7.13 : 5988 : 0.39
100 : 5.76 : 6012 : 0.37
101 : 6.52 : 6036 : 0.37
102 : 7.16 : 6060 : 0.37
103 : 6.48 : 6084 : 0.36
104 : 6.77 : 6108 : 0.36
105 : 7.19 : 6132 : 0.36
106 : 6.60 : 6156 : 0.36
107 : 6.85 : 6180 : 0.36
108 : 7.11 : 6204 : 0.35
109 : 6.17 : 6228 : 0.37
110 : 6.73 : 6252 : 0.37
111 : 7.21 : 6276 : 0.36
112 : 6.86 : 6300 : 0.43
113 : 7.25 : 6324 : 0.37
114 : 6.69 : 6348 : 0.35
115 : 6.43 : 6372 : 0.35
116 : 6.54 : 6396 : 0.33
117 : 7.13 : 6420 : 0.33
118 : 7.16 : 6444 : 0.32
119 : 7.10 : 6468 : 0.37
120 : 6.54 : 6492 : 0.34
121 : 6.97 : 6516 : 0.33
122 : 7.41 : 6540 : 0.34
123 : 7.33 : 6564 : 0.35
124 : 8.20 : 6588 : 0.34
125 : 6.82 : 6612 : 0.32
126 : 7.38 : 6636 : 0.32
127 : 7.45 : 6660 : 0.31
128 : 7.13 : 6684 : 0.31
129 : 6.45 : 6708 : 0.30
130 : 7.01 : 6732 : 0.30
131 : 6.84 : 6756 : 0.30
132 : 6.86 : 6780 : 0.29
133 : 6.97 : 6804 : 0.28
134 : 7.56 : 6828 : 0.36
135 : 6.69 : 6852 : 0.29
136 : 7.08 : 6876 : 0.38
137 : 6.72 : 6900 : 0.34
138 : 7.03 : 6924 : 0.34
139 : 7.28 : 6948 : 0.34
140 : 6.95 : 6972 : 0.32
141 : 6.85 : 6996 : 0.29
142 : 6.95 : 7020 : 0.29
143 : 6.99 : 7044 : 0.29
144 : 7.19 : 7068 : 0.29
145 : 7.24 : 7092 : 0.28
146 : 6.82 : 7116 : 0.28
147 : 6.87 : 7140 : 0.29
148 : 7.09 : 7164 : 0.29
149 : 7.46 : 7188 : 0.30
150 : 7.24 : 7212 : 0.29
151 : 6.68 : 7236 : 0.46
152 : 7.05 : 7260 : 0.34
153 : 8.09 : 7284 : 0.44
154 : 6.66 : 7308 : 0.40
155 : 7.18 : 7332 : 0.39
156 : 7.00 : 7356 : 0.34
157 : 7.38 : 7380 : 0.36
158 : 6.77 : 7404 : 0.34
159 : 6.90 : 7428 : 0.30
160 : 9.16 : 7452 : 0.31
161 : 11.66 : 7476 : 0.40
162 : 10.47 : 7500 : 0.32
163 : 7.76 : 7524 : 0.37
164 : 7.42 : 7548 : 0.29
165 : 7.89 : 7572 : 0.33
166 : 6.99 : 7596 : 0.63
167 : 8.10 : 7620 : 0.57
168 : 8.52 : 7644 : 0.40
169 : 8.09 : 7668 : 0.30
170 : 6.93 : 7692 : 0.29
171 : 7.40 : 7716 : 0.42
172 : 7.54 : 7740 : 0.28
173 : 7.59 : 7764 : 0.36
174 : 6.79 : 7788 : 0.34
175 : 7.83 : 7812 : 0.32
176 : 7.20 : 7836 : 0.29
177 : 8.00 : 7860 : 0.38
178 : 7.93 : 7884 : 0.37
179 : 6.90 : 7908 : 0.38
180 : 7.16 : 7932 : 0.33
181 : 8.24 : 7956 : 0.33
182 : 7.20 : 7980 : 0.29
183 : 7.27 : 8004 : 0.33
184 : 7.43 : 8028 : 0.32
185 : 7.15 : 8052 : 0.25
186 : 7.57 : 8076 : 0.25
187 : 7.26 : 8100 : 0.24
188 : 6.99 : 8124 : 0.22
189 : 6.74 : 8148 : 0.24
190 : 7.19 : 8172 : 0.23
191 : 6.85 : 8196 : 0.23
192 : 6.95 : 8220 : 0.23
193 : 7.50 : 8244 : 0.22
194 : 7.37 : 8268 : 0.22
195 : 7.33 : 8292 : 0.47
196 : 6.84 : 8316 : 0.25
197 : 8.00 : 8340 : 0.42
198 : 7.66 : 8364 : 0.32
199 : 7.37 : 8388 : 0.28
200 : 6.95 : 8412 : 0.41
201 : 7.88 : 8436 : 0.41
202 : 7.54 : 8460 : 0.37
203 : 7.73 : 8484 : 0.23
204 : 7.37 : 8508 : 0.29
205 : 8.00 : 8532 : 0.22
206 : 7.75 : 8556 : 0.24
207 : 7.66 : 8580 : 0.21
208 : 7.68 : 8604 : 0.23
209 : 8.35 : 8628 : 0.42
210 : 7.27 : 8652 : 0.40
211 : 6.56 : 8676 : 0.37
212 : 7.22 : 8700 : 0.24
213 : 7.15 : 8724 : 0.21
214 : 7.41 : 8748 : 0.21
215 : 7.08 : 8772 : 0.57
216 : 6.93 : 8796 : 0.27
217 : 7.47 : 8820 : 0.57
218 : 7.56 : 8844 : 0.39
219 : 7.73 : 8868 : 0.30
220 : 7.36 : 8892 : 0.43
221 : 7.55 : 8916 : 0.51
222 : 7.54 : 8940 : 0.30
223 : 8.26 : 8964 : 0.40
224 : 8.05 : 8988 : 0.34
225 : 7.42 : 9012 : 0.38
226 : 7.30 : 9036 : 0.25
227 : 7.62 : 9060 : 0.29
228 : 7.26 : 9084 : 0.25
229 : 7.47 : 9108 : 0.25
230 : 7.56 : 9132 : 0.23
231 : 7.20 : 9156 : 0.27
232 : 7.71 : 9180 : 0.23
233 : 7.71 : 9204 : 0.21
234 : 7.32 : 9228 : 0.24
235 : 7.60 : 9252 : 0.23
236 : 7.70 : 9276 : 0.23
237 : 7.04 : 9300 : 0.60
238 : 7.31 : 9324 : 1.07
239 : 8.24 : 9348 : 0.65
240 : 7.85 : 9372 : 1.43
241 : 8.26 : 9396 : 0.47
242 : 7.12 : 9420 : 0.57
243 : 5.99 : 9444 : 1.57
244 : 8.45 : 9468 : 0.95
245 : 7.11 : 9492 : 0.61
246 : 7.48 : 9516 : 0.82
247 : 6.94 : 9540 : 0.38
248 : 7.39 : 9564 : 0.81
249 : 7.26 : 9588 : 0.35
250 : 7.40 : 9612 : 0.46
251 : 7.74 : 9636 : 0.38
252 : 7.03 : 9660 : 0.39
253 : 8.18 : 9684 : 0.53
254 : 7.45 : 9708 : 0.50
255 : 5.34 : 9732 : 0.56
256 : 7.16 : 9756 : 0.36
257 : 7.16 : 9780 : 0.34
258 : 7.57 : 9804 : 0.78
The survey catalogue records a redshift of 0.14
